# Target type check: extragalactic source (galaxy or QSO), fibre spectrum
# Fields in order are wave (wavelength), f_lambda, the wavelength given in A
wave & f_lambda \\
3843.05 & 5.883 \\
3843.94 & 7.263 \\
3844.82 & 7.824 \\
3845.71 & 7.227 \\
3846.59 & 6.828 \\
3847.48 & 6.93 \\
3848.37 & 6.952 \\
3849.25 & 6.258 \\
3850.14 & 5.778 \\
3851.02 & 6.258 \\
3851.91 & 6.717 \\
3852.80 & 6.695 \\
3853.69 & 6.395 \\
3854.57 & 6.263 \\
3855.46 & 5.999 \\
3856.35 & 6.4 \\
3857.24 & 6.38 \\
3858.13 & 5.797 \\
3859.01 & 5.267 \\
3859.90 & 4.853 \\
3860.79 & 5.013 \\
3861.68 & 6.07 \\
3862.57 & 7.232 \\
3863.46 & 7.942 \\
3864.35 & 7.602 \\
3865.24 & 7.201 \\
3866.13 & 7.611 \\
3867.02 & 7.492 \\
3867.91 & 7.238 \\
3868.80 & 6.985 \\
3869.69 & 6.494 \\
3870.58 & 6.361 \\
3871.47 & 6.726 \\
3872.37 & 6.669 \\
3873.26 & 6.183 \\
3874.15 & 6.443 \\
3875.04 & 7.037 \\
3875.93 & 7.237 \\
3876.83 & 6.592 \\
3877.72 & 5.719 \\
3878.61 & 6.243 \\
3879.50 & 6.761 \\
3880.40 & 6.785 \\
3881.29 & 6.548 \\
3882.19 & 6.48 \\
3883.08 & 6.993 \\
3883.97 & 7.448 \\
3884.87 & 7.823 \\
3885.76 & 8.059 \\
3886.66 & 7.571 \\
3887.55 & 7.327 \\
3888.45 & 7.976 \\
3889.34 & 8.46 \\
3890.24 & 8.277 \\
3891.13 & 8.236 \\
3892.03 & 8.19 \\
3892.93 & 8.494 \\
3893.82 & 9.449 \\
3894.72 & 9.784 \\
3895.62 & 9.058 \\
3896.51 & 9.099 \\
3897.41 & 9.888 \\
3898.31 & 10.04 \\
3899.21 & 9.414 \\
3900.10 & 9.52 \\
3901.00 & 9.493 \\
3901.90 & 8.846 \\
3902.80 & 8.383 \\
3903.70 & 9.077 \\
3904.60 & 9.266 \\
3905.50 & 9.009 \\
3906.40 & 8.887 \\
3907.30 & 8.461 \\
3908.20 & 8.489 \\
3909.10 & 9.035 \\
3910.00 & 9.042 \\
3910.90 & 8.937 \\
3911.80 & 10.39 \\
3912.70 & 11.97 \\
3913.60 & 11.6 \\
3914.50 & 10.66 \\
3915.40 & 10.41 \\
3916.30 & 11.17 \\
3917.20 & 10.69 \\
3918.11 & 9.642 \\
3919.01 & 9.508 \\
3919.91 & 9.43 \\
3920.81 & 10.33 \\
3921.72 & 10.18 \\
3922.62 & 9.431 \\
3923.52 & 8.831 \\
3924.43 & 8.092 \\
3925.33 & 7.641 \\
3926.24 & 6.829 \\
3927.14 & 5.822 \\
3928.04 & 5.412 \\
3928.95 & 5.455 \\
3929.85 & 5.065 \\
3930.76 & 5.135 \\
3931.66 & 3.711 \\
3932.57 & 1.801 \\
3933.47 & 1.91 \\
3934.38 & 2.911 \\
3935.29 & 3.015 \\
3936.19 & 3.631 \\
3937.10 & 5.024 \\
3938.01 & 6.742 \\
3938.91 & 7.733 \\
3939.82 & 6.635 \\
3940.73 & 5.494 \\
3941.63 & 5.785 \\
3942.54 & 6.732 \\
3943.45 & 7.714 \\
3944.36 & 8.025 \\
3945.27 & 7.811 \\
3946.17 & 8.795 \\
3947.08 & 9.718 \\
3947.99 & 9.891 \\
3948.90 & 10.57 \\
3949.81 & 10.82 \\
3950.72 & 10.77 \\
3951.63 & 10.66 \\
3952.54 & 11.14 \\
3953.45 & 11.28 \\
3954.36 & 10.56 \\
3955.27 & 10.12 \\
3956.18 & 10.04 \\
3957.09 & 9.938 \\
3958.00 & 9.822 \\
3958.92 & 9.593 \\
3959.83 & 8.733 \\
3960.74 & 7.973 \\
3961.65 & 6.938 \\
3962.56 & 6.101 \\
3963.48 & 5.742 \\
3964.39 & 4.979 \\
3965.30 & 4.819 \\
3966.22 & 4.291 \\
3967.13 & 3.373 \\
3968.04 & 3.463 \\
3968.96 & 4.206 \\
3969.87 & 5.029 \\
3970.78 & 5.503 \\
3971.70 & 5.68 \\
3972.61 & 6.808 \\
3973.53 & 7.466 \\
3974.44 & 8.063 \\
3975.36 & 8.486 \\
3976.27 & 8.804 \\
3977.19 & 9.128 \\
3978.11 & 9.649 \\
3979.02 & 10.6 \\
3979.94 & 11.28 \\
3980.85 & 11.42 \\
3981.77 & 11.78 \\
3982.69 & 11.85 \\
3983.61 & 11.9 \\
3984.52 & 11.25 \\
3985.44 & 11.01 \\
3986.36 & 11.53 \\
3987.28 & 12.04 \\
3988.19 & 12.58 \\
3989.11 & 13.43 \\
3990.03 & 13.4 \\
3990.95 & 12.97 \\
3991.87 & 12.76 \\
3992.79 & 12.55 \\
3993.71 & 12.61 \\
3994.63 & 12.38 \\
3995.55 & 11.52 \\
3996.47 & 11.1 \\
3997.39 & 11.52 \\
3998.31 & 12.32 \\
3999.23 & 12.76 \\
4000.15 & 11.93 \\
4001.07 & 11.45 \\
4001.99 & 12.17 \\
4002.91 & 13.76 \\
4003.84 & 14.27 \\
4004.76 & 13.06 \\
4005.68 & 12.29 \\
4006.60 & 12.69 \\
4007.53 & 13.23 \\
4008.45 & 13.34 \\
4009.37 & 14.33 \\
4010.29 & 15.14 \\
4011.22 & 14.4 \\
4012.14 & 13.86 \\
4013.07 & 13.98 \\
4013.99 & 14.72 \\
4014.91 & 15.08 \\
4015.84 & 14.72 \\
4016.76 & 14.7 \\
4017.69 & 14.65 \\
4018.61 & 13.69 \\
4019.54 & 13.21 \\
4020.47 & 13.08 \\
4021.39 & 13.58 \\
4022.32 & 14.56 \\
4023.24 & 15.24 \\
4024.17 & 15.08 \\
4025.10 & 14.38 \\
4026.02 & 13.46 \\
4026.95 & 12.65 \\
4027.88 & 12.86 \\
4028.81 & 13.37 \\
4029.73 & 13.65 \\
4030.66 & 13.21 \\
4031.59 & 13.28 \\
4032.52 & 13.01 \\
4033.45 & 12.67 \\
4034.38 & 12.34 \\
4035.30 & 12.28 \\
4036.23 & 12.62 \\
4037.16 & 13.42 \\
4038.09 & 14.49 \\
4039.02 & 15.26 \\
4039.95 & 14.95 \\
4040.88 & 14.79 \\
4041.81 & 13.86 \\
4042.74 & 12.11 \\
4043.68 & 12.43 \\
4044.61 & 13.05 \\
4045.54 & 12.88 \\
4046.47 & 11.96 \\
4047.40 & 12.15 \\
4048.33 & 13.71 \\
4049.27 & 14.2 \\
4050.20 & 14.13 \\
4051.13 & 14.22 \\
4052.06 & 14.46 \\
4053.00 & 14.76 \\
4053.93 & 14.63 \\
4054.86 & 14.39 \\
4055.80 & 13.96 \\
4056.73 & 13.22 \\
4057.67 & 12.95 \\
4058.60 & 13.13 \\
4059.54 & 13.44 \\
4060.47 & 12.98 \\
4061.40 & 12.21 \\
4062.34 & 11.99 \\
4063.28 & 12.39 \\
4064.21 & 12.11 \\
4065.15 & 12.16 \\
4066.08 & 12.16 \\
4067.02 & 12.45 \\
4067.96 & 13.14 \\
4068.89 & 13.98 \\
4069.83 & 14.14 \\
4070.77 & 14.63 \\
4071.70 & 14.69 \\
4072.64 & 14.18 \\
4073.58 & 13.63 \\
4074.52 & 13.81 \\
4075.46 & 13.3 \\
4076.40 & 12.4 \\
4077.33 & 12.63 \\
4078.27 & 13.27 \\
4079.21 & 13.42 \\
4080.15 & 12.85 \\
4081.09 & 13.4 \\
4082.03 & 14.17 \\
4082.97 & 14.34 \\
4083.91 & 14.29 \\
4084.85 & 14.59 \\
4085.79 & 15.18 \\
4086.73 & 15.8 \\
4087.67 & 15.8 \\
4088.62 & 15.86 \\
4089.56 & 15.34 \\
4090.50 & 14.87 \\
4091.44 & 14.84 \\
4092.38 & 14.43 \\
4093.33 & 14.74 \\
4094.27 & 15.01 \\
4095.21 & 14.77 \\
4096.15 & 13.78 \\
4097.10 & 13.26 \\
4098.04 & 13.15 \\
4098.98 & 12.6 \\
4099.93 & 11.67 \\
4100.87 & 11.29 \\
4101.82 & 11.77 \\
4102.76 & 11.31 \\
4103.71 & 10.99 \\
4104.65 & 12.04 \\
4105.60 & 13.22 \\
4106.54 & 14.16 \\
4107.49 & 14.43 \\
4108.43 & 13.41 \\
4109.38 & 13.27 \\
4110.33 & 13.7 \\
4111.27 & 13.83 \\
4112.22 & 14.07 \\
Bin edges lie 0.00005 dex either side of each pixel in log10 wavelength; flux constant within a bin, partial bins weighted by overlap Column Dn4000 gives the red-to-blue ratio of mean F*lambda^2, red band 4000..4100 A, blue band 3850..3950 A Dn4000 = 1.95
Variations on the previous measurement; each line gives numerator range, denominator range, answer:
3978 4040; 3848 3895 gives 2.01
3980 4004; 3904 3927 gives 1.34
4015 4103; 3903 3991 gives 1.72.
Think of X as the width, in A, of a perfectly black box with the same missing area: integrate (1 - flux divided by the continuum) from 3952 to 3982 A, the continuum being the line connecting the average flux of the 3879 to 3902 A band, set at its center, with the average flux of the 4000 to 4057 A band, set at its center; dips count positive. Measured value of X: 8.8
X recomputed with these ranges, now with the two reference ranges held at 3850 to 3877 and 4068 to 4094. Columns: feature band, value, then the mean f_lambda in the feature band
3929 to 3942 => 6.40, 4.64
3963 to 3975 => 5.74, 5.37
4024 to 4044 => -1.39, 13.4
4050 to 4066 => 0.11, 13.3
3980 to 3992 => -1.34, 12.1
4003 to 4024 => -3.81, 14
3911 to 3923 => -2.76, 10.4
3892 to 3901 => -1.90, 9.36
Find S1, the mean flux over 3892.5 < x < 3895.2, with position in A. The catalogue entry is 9.25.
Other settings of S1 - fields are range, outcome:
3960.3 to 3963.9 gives 6.69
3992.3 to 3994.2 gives 12.6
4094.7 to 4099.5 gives 13.5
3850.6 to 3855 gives 6.47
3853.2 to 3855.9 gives 6.23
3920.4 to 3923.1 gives 9.96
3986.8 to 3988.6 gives 12.3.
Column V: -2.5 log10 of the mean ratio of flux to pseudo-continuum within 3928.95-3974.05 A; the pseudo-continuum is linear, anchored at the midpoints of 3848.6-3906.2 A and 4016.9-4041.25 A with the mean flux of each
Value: 0.45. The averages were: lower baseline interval 7.4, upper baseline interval 13.7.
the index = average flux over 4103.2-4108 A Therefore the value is 13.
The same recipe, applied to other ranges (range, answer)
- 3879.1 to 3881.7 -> 6.69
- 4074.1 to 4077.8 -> 13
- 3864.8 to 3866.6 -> 7.41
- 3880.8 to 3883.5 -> 6.68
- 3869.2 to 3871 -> 6.45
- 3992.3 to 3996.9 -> 12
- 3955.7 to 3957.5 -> 10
